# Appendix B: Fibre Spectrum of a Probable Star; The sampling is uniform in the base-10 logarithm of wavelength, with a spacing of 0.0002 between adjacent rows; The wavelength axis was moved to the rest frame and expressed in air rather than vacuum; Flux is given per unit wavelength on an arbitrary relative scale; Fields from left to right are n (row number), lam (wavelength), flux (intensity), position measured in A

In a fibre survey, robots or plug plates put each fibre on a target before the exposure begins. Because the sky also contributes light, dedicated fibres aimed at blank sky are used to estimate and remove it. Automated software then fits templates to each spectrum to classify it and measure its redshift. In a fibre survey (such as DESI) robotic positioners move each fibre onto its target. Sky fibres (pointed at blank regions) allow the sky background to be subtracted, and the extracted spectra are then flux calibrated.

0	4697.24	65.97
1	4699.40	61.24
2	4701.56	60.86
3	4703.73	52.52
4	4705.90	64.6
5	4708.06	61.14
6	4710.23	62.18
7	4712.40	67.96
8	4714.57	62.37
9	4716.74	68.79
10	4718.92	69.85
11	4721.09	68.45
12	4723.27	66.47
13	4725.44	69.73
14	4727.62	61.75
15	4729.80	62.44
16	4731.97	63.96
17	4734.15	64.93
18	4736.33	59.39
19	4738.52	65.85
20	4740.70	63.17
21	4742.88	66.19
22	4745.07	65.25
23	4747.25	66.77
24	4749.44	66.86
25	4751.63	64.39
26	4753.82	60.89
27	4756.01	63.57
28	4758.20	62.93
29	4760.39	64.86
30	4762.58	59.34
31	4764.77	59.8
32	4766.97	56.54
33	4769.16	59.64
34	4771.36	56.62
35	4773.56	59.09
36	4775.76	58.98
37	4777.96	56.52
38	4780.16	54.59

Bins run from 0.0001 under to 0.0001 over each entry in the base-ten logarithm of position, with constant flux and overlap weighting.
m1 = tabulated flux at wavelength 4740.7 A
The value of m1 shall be 63.17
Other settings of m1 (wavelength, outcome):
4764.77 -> 59.8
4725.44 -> 69.73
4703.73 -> 52.52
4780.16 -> 54.59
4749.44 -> 66.86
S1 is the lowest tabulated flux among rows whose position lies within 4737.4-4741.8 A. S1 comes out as 63.17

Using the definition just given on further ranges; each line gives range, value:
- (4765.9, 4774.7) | 56.54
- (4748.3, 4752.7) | 64.39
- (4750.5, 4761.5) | 60.89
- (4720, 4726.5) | 66.47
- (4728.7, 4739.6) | 59.39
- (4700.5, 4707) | 52.52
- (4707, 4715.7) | 61.14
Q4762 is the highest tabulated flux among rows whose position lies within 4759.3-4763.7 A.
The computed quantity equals 64.86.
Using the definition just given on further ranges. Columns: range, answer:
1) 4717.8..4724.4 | 69.85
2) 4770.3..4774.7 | 59.09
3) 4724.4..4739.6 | 69.73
